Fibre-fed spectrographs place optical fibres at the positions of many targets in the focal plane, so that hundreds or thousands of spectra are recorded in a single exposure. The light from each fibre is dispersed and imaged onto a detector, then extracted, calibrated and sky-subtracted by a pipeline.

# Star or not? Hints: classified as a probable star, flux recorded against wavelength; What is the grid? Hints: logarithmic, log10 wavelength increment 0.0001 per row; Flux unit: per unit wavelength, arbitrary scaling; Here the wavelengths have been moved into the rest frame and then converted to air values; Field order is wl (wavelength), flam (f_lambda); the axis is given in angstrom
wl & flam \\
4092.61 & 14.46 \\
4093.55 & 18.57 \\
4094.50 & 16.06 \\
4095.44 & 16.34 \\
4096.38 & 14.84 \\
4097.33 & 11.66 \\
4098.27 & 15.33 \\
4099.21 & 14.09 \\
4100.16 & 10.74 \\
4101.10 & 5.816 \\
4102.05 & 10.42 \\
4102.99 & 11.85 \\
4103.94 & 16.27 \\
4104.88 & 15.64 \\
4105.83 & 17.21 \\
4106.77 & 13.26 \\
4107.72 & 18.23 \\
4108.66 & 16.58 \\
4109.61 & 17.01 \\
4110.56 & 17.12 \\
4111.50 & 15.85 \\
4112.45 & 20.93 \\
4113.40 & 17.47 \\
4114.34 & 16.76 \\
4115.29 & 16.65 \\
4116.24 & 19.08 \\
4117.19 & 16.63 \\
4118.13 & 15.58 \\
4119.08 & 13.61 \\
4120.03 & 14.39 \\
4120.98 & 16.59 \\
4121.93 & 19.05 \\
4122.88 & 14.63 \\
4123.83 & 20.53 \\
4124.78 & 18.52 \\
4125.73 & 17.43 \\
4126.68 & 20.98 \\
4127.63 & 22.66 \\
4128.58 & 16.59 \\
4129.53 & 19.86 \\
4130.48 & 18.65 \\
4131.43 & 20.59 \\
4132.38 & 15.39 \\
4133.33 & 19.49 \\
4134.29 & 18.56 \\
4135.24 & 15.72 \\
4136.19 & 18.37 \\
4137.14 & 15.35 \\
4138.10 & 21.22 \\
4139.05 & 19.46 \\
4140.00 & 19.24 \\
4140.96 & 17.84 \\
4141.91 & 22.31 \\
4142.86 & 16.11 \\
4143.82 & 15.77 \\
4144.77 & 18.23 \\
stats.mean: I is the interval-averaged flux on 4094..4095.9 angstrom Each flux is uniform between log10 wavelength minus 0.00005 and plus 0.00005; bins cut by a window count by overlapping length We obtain 16.2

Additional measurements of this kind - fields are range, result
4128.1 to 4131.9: 18.9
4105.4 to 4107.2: 15.3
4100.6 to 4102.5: 8.13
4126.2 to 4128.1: 21.8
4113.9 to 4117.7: 17.3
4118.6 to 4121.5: 14.9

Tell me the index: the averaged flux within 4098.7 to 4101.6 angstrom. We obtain 10.3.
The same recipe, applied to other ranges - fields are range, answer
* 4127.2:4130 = 19.7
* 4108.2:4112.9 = 17.5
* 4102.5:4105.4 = 14.6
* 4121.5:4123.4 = 16.9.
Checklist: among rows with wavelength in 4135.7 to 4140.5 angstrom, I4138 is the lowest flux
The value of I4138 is 15.35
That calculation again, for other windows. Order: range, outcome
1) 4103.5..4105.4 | 15.64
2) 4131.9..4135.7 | 15.39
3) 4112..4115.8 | 16.65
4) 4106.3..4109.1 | 13.26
